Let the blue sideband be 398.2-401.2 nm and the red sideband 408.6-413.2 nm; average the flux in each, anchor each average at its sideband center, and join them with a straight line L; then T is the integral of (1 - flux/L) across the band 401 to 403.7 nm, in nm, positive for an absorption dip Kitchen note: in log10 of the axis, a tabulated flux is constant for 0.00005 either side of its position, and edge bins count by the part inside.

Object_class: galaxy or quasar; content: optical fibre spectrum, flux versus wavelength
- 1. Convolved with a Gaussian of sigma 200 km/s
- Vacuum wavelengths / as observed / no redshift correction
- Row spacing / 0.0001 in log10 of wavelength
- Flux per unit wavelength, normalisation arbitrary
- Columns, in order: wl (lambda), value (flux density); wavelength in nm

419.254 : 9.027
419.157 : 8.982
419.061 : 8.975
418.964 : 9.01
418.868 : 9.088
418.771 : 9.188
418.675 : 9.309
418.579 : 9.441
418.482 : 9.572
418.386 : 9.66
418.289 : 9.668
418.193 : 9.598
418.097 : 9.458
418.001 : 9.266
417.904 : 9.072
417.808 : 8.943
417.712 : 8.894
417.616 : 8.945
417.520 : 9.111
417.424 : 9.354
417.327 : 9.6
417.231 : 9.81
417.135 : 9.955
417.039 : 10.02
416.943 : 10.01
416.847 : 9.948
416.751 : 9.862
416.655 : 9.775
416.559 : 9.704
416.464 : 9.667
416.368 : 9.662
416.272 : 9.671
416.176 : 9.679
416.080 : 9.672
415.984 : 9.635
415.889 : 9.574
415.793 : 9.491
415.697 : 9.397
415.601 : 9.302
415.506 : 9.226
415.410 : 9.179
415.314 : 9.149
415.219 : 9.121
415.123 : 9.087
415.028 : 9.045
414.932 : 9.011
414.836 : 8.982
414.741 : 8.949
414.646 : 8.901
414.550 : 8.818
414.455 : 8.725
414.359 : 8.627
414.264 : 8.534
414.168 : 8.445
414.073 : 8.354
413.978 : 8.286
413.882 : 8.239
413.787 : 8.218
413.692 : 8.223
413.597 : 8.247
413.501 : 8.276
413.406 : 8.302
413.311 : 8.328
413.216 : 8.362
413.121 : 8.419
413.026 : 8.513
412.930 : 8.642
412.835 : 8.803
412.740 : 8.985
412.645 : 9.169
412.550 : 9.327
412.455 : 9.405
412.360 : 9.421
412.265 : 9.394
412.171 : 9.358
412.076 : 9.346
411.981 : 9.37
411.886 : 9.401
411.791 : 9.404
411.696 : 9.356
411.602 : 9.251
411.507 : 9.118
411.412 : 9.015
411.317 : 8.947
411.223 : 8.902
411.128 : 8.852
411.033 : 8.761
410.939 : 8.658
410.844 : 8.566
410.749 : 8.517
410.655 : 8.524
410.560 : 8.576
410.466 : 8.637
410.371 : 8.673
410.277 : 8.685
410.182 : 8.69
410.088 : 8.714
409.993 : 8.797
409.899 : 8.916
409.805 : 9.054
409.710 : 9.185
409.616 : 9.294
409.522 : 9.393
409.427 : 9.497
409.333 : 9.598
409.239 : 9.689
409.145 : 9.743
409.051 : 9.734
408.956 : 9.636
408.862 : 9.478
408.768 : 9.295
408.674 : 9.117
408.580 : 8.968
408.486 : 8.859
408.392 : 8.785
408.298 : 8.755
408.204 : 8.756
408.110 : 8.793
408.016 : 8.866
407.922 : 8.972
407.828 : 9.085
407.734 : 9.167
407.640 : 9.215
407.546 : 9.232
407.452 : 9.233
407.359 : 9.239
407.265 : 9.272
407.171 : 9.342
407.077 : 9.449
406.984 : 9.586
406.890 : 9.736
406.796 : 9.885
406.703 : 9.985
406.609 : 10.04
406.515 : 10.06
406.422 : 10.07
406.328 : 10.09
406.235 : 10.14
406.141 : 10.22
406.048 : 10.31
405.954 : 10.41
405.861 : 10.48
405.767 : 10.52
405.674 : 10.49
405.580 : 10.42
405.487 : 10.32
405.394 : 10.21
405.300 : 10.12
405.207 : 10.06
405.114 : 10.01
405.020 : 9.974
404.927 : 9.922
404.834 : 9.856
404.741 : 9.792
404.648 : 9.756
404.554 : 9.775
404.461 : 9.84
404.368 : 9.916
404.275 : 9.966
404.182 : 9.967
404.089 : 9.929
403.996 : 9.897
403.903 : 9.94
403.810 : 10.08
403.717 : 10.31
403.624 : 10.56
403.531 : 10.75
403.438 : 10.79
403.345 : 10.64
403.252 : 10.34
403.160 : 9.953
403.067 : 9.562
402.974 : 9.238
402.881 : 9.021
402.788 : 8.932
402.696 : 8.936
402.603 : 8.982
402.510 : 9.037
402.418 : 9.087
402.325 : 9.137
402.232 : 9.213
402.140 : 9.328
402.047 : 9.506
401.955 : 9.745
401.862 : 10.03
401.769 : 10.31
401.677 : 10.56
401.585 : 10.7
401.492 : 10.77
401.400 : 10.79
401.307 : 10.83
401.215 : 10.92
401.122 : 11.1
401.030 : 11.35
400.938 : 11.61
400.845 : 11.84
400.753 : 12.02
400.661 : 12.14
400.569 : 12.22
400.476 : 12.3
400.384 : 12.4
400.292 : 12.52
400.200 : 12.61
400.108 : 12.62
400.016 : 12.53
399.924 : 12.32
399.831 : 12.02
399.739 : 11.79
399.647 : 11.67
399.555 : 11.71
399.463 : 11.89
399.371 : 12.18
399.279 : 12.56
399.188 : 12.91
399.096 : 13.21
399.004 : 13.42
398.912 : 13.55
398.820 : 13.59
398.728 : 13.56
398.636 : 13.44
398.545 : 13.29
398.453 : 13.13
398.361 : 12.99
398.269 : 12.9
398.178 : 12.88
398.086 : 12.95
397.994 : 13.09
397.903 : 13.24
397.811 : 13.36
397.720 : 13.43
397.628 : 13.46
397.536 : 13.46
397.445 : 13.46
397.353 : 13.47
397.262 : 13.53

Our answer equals 0.39 nm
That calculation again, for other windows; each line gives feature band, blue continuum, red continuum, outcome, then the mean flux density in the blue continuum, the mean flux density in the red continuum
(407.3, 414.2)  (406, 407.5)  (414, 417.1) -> 0.44 nm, 9.79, 9.29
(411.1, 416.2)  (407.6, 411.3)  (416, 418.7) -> 0.19 nm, 9.01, 9.55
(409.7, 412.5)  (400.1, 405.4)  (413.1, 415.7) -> 0.06 nm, 10.4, 8.7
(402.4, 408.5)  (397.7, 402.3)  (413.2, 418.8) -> 0.71 nm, 12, 9.17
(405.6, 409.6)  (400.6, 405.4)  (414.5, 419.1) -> 0.14 nm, 10.1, 9.39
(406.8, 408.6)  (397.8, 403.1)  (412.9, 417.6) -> 0.21 nm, 11.5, 9.08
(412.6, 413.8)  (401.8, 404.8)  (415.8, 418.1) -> 0.14 nm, 9.75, 9.55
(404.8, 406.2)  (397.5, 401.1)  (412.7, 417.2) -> 0.12 nm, 12.7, 9.05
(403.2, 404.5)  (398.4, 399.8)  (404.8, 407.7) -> 0.08 nm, 12.8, 9.93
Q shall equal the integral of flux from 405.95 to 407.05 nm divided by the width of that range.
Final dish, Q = 10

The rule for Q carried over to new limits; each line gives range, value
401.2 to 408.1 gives 9.86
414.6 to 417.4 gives 9.49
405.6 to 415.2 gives 9.13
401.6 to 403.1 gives 9.44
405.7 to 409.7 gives 9.53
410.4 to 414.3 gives 8.79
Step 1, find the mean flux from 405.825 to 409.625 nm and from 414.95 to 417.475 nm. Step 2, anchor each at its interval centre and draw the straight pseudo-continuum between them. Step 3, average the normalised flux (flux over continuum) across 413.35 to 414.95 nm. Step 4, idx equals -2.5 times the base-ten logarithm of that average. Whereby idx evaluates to 0.122 mag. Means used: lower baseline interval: 9.5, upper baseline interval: 9.55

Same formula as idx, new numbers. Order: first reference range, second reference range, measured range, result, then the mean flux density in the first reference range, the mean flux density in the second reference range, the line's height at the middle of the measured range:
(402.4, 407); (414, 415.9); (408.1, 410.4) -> 0.05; 9.97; 8.97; 9.53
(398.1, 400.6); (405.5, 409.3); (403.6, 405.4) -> 0.08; 12.7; 9.58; 10.7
